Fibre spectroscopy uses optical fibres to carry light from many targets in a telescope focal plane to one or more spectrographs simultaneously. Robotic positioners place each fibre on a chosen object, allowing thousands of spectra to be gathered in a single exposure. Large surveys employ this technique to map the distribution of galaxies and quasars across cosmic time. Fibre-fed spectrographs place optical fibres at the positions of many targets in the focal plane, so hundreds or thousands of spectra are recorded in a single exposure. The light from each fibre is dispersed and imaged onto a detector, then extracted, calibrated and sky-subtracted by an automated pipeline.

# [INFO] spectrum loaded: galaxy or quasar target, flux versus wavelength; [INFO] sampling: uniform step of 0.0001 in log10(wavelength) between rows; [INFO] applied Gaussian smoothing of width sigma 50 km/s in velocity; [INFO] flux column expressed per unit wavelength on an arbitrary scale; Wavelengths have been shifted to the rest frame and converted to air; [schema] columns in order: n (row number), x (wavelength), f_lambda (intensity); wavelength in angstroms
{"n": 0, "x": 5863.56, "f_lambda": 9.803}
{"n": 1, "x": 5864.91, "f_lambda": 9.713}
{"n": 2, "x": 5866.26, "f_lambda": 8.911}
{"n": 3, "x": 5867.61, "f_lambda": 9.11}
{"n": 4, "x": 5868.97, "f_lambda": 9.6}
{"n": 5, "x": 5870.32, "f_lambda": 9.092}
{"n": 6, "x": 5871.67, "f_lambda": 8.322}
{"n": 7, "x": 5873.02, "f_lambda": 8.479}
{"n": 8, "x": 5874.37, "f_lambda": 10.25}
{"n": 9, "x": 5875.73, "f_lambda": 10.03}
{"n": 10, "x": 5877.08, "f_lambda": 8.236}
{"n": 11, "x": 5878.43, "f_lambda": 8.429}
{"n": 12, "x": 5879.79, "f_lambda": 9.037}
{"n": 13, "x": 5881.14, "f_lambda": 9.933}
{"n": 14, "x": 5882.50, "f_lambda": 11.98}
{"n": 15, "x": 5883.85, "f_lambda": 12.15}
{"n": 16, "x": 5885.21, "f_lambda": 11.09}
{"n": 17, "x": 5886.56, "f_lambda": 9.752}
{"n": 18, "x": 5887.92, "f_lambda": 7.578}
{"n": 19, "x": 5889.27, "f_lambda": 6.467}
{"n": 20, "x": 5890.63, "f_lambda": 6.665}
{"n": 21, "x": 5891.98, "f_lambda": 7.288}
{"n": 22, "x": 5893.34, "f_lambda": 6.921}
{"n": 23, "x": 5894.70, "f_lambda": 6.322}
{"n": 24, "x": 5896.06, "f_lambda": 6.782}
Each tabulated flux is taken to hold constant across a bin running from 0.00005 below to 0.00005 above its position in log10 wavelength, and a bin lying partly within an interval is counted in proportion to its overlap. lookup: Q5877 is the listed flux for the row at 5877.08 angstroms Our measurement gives 8.236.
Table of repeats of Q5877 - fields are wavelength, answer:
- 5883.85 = 12.15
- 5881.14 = 9.933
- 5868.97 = 9.6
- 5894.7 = 6.322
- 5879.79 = 9.037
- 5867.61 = 9.11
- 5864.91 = 9.713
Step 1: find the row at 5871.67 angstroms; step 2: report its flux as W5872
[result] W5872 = 8.322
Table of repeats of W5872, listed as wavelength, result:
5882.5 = 11.98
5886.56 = 9.752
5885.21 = 11.09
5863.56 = 9.803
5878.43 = 8.429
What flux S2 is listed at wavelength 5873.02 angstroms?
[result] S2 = 8.479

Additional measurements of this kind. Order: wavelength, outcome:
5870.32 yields 9.092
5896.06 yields 6.782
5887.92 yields 7.578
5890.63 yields 6.665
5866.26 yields 8.911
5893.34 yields 6.921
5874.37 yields 10.25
